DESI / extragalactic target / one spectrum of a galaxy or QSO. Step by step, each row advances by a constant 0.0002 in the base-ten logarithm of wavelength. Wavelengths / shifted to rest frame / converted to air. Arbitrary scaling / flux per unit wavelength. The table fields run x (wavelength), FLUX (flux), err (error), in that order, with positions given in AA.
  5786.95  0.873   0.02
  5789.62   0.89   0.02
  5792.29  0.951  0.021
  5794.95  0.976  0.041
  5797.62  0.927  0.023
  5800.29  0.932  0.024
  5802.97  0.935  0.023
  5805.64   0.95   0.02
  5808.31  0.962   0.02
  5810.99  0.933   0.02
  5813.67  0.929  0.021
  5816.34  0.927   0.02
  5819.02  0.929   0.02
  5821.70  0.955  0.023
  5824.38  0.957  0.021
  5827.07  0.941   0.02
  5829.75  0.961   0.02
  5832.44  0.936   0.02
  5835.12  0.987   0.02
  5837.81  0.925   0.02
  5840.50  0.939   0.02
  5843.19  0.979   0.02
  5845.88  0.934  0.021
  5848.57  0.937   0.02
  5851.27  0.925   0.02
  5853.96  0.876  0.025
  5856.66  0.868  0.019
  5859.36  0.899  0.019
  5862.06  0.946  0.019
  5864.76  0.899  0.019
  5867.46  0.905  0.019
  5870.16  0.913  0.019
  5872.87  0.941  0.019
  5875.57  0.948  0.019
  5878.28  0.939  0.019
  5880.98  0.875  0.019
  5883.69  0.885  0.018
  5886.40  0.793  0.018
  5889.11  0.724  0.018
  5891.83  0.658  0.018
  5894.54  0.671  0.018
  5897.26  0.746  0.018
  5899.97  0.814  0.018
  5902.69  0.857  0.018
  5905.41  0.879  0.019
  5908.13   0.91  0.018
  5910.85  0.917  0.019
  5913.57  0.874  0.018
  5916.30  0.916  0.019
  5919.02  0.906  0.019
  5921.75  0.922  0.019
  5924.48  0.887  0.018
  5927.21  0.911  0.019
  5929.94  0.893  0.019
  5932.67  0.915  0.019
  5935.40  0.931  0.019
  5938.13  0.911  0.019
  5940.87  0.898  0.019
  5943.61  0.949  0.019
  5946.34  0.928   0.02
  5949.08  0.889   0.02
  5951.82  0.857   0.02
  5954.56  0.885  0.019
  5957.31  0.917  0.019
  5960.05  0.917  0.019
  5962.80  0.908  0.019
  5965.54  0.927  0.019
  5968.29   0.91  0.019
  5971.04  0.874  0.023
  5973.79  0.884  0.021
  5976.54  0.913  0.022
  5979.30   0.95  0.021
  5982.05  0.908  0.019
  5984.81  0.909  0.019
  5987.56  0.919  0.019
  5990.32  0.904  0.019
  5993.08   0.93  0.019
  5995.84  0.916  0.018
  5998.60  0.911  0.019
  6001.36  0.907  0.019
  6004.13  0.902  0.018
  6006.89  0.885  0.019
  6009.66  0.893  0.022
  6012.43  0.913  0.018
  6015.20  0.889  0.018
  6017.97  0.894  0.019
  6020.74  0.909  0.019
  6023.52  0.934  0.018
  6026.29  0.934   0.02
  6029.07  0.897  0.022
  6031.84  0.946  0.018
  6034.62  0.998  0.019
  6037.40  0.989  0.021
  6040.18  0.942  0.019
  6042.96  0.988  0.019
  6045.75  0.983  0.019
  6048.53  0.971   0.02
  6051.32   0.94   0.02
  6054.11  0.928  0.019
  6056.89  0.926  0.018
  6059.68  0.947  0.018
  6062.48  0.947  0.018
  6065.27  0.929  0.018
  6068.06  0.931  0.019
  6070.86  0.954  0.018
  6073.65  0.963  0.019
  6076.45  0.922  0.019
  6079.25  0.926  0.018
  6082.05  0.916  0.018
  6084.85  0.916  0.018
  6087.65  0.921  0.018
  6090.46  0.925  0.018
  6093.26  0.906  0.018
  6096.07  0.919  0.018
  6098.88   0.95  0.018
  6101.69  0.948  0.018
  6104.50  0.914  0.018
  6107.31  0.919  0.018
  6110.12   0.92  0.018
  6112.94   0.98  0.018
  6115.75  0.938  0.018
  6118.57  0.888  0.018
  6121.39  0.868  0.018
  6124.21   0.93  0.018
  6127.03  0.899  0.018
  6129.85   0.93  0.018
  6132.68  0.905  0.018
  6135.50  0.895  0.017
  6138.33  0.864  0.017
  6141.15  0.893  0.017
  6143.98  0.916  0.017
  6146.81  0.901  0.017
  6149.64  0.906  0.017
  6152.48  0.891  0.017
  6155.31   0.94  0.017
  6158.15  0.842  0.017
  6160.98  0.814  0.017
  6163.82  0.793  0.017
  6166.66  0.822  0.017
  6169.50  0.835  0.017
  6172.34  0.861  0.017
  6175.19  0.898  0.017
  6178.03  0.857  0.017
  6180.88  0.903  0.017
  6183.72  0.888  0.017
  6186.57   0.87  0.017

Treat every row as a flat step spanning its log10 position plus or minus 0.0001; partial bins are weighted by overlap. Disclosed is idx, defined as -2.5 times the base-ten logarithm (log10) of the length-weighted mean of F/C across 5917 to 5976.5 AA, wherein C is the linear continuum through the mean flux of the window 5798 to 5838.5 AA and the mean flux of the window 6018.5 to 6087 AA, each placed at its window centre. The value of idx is 0.04 mag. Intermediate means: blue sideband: 0.944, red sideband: 0.942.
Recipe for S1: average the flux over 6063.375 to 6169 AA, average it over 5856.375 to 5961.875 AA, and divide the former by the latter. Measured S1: 1.03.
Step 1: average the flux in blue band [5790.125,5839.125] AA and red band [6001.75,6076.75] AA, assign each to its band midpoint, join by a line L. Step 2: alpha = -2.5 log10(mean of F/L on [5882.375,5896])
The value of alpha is 0.25 mag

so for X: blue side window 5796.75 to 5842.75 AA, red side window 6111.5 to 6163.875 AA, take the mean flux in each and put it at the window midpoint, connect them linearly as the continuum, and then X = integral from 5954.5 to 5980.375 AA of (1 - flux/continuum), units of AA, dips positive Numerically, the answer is 0.35 AA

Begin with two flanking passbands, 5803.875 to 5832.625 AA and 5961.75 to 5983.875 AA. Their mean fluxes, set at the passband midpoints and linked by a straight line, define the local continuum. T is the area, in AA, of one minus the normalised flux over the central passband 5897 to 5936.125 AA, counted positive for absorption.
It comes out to 1.4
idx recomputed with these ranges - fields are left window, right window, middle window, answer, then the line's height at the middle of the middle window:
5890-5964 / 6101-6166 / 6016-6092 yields -0.06 mag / 0.89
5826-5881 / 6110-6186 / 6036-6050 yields -0.08 mag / 0.902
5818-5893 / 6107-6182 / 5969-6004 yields -0.01 mag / 0.898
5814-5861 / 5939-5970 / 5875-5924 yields 0.09 mag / 0.92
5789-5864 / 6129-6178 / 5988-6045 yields -0.03 mag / 0.901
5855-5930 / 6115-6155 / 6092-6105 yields -0.04 mag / 0.897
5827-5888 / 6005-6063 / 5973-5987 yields 0.02 mag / 0.93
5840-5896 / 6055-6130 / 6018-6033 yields -0.01 mag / 0.912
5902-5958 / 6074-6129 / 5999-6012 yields 0.01 mag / 0.911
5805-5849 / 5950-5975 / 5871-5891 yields 0.07 mag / 0.927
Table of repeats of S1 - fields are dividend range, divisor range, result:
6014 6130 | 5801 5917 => 1.04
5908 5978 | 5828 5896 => 1.02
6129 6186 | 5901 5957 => 0.97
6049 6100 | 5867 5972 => 1.06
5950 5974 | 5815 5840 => 0.95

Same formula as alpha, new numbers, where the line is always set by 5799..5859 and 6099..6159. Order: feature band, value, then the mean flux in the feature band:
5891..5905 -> 0.22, 0.762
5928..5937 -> 0.02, 0.914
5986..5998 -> 0.01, 0.917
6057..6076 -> -0.03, 0.943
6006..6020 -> 0.03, 0.896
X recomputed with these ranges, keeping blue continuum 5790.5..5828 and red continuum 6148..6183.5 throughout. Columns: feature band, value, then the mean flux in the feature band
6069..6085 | -0.9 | 0.934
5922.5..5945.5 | 0.1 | 0.913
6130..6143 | -0.3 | 0.894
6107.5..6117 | -0.7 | 0.943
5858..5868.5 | 0.2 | 0.912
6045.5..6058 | -0.8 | 0.948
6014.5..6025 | -0.1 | 0.908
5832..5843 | -0.2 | 0.951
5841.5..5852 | -0.1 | 0.945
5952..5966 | 0.1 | 0.905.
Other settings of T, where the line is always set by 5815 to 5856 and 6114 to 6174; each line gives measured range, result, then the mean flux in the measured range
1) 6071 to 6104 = -1.3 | 0.929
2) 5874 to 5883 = 0.1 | 0.919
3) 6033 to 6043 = -0.8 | 0.977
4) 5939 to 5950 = 0.0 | 0.917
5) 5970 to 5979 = 0.2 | 0.898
